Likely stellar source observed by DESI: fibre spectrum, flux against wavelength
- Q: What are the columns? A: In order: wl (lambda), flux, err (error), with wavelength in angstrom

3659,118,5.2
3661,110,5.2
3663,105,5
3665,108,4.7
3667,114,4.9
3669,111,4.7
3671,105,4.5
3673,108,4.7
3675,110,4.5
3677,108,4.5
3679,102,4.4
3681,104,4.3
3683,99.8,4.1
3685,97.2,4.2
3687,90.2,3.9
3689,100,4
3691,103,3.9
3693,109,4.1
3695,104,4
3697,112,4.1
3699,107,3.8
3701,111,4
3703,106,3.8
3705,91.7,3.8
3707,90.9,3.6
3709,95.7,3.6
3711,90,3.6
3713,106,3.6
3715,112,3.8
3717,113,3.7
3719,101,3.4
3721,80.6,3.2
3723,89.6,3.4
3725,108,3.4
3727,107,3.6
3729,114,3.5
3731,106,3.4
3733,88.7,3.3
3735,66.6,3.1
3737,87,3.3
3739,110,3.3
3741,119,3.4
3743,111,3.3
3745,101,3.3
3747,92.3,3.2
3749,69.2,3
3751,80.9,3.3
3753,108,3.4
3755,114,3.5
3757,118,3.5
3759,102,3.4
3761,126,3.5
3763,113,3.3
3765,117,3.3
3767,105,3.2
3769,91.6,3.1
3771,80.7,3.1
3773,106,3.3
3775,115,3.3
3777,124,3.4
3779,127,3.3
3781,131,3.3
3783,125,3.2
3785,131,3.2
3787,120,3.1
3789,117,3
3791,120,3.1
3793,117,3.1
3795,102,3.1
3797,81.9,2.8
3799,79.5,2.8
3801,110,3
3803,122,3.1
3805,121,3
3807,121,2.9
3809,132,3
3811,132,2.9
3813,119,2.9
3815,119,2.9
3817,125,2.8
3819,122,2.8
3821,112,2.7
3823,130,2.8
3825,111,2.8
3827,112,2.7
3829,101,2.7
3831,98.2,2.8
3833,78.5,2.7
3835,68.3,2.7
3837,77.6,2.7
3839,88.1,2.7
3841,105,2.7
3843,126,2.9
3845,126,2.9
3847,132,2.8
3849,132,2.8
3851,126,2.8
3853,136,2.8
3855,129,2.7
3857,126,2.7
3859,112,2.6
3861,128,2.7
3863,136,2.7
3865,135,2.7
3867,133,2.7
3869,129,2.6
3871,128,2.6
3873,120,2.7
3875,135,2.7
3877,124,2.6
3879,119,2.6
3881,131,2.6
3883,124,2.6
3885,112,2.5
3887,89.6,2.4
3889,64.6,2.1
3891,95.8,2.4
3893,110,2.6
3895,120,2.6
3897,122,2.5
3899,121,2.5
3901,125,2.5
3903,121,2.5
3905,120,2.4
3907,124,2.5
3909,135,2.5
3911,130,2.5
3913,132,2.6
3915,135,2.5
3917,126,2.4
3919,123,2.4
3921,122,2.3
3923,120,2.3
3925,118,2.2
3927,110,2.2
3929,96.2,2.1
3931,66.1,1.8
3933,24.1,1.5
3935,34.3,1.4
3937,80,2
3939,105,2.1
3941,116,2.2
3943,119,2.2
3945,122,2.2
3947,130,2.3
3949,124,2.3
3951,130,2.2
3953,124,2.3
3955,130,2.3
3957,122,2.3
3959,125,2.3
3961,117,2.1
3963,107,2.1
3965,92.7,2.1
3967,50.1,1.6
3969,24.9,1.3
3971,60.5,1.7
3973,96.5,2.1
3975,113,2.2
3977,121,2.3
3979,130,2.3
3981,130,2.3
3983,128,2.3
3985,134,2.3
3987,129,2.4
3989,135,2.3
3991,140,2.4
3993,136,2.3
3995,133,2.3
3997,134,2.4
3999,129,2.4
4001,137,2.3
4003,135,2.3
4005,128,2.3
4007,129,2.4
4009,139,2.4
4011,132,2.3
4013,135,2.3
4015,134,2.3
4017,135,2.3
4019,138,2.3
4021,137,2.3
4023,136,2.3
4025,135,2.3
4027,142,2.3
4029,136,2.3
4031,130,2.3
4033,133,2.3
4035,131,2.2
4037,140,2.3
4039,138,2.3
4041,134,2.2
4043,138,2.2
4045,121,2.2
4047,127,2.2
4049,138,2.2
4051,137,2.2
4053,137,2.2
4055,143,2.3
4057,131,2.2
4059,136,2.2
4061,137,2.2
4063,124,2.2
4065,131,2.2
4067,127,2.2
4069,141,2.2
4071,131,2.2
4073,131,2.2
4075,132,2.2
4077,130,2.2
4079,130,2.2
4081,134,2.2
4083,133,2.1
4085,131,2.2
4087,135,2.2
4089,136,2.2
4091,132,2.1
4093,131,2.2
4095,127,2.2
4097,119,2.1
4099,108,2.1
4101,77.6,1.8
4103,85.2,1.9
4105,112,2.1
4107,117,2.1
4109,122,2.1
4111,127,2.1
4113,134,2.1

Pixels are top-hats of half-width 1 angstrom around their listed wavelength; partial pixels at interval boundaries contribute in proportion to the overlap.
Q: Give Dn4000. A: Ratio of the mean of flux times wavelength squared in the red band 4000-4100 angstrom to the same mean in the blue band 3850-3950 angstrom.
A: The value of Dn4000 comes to 1.24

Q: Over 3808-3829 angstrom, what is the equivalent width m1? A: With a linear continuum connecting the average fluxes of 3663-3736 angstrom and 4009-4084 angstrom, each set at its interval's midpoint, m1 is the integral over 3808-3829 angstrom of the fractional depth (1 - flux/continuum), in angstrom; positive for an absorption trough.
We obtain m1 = -1.4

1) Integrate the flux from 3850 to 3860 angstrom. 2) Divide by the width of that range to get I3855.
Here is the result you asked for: 126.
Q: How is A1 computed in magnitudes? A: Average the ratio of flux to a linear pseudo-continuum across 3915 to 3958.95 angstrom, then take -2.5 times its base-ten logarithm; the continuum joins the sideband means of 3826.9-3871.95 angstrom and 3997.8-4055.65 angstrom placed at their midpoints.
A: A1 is 0.16 mag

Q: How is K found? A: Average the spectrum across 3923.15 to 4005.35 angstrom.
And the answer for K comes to 110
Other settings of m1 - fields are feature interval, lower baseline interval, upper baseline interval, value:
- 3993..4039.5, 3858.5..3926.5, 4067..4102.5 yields -3.8 angstrom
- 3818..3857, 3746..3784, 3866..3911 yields 0.9 angstrom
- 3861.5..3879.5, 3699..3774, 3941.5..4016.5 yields -2.8 angstrom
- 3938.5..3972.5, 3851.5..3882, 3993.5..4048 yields 6.6 angstrom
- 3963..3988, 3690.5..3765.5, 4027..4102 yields 4.5 angstrom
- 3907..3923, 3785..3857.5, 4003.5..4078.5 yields -0.8 angstrom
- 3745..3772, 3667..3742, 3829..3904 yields 1.3 angstrom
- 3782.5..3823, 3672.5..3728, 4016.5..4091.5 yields -2.0 angstrom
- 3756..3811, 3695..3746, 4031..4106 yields -3.9 angstrom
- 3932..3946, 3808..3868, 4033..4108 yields 4.2 angstrom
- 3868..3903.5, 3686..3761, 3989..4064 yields 0.8 angstrom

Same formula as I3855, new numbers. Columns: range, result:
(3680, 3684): 102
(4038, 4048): 132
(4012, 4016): 134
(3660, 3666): 108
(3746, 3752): 80.8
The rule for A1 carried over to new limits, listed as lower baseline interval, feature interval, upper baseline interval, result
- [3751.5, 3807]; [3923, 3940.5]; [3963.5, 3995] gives 0.31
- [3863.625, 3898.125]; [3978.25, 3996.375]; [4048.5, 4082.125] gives -0.05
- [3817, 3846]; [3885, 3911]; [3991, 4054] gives 0.02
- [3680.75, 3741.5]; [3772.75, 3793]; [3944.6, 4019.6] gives -0.15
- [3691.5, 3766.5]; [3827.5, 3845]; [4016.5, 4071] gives 0.19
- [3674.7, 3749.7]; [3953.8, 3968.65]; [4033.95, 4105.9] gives 0.17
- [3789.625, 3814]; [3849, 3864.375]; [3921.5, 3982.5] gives -0.18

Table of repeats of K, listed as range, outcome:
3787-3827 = 115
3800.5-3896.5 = 116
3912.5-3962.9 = 110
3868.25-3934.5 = 114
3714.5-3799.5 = 105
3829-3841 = 85.6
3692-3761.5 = 101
